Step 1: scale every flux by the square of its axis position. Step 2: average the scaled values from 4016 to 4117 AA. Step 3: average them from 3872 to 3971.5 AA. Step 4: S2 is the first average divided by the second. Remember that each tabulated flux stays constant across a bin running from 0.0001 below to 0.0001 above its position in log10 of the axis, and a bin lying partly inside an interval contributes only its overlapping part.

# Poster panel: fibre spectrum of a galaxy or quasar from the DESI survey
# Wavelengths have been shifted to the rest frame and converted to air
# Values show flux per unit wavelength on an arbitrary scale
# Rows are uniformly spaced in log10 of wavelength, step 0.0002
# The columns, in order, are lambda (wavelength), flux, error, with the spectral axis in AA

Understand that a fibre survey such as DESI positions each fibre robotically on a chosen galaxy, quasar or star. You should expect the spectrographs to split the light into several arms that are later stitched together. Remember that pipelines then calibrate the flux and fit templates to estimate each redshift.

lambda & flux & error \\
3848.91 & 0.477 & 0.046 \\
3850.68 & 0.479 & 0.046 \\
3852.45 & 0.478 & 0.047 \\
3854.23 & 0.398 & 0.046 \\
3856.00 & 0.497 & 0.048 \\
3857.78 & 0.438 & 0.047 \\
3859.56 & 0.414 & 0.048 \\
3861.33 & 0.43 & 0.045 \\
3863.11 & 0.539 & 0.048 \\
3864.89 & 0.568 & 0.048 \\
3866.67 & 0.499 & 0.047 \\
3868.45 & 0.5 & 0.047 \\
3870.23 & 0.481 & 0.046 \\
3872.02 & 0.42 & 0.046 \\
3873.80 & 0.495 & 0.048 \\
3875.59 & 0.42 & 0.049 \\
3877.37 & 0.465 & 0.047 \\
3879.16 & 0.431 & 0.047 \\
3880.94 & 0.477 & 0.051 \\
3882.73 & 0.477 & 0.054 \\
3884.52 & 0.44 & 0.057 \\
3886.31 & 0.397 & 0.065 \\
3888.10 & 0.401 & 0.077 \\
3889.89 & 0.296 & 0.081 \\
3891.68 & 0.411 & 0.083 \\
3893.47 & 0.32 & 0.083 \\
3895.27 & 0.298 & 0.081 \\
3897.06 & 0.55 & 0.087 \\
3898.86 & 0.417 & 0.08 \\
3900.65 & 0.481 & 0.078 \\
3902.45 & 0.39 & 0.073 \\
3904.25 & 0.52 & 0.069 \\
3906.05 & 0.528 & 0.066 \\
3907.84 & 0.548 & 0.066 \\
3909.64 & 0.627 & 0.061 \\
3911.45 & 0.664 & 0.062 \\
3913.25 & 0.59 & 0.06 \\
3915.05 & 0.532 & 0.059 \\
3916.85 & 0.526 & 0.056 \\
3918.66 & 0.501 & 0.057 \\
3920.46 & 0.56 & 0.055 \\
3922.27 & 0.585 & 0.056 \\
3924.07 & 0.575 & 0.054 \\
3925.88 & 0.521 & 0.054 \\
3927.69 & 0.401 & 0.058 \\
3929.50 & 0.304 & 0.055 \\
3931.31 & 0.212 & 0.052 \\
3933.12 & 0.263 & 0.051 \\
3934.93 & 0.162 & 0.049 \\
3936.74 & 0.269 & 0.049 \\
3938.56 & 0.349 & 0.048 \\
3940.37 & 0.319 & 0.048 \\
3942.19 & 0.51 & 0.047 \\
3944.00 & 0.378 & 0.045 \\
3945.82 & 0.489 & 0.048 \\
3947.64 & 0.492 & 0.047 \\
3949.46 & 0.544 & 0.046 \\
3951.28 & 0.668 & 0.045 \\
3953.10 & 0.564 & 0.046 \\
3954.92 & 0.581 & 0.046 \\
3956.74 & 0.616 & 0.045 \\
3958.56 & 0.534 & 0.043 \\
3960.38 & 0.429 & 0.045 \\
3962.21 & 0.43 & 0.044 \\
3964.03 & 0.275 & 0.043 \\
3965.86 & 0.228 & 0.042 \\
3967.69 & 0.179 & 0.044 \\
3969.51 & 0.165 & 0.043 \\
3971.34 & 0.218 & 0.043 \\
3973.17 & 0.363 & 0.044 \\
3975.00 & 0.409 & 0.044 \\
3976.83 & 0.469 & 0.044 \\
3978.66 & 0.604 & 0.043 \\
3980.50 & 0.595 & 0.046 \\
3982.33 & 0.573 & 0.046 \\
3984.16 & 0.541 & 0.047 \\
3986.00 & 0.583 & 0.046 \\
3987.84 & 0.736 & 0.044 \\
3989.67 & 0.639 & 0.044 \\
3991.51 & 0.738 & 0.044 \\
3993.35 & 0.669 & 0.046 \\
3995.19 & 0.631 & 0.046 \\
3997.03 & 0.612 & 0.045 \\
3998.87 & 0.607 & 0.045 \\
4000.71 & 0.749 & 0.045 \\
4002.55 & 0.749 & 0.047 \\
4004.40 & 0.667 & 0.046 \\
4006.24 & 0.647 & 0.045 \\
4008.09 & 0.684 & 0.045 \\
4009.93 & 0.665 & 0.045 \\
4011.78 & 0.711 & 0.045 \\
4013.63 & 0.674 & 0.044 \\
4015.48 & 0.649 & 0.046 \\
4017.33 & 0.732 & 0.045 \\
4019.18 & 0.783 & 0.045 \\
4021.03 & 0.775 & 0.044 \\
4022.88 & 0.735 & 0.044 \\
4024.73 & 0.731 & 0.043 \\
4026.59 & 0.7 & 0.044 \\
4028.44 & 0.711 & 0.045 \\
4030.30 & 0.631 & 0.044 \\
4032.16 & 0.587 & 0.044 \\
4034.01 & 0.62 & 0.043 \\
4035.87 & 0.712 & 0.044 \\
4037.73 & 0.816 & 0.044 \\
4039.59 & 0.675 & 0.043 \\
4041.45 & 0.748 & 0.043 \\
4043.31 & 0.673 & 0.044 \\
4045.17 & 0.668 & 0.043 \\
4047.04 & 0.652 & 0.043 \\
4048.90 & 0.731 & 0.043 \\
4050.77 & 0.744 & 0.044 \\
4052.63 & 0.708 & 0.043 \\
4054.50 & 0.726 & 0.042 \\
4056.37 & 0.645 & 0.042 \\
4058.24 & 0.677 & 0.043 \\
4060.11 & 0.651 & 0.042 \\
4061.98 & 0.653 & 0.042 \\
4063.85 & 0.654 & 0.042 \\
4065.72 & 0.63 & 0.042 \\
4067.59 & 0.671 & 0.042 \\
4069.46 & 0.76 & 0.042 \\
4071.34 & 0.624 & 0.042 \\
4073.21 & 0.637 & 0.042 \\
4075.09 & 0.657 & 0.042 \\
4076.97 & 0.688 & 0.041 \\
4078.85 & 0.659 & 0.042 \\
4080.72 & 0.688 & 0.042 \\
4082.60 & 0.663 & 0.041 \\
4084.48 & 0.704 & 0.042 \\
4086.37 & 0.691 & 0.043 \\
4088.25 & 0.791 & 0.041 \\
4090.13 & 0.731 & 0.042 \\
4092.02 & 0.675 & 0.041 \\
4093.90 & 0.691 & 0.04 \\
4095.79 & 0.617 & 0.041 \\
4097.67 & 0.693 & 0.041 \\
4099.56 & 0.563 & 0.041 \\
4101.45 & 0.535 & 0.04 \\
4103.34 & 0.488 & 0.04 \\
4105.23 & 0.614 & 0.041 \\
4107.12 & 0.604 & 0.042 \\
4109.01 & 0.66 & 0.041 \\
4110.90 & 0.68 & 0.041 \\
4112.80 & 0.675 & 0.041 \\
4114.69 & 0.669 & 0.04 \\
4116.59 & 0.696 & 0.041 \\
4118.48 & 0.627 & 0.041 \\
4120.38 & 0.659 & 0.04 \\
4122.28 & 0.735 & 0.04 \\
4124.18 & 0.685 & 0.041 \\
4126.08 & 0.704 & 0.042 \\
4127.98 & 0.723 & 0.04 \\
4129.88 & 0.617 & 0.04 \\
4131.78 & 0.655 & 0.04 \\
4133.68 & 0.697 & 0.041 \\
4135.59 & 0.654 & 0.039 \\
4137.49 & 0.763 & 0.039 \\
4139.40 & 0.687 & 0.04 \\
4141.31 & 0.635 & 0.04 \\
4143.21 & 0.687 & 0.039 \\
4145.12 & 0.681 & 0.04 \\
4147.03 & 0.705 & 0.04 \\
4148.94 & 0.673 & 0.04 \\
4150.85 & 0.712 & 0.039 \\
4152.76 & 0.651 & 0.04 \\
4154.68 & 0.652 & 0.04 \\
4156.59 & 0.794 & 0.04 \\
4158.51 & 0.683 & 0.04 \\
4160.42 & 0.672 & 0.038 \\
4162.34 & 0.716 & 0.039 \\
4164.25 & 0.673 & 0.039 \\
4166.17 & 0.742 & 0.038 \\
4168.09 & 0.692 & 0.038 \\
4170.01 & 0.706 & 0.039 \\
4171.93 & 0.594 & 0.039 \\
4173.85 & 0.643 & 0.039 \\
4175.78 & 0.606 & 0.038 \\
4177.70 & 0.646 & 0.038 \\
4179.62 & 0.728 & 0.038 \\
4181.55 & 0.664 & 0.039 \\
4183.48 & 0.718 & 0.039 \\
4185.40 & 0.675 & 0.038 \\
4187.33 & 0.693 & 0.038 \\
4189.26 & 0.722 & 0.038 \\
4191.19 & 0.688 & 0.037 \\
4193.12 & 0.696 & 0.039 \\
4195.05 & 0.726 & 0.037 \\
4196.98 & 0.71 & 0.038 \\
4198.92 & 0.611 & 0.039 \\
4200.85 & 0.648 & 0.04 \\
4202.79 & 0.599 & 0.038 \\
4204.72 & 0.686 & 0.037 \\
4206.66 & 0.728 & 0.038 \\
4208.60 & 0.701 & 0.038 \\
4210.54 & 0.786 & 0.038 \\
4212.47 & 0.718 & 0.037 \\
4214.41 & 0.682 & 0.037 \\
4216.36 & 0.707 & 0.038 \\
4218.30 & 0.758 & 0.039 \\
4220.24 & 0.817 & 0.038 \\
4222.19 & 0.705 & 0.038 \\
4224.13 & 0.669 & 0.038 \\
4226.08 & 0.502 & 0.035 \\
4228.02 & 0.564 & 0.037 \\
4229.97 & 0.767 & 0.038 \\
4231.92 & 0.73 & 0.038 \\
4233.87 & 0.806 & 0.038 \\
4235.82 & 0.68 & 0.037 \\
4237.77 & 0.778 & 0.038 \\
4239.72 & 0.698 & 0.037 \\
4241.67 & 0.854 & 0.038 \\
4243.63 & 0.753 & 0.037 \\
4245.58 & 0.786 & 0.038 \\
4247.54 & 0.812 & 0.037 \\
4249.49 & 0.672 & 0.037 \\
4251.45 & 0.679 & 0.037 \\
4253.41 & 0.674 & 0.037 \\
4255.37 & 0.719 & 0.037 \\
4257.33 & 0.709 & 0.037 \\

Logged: 1.66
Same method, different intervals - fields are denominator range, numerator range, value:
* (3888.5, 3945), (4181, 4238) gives 1.84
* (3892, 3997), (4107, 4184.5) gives 1.59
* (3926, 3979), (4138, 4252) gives 2.00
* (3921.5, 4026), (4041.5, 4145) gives 1.34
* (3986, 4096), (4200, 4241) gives 1.12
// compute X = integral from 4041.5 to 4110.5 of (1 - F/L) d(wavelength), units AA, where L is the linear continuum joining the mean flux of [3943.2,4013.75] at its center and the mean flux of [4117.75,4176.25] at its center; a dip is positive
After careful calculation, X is -4.9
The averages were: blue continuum 0.54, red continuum 0.682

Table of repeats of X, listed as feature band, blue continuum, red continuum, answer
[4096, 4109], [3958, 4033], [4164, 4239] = 0.99 AA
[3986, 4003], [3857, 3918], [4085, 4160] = -3.40 AA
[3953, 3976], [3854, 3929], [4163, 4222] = 6.54 AA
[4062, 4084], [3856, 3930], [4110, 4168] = -1.28 AA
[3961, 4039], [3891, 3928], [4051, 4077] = 1.44 AA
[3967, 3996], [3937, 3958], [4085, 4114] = 1.20 AA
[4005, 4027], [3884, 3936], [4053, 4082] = -4.05 AA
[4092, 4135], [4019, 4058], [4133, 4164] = 2.73 AA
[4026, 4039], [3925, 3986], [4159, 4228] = -4.61 AA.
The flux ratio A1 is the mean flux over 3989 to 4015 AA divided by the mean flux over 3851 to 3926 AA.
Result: 1.4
